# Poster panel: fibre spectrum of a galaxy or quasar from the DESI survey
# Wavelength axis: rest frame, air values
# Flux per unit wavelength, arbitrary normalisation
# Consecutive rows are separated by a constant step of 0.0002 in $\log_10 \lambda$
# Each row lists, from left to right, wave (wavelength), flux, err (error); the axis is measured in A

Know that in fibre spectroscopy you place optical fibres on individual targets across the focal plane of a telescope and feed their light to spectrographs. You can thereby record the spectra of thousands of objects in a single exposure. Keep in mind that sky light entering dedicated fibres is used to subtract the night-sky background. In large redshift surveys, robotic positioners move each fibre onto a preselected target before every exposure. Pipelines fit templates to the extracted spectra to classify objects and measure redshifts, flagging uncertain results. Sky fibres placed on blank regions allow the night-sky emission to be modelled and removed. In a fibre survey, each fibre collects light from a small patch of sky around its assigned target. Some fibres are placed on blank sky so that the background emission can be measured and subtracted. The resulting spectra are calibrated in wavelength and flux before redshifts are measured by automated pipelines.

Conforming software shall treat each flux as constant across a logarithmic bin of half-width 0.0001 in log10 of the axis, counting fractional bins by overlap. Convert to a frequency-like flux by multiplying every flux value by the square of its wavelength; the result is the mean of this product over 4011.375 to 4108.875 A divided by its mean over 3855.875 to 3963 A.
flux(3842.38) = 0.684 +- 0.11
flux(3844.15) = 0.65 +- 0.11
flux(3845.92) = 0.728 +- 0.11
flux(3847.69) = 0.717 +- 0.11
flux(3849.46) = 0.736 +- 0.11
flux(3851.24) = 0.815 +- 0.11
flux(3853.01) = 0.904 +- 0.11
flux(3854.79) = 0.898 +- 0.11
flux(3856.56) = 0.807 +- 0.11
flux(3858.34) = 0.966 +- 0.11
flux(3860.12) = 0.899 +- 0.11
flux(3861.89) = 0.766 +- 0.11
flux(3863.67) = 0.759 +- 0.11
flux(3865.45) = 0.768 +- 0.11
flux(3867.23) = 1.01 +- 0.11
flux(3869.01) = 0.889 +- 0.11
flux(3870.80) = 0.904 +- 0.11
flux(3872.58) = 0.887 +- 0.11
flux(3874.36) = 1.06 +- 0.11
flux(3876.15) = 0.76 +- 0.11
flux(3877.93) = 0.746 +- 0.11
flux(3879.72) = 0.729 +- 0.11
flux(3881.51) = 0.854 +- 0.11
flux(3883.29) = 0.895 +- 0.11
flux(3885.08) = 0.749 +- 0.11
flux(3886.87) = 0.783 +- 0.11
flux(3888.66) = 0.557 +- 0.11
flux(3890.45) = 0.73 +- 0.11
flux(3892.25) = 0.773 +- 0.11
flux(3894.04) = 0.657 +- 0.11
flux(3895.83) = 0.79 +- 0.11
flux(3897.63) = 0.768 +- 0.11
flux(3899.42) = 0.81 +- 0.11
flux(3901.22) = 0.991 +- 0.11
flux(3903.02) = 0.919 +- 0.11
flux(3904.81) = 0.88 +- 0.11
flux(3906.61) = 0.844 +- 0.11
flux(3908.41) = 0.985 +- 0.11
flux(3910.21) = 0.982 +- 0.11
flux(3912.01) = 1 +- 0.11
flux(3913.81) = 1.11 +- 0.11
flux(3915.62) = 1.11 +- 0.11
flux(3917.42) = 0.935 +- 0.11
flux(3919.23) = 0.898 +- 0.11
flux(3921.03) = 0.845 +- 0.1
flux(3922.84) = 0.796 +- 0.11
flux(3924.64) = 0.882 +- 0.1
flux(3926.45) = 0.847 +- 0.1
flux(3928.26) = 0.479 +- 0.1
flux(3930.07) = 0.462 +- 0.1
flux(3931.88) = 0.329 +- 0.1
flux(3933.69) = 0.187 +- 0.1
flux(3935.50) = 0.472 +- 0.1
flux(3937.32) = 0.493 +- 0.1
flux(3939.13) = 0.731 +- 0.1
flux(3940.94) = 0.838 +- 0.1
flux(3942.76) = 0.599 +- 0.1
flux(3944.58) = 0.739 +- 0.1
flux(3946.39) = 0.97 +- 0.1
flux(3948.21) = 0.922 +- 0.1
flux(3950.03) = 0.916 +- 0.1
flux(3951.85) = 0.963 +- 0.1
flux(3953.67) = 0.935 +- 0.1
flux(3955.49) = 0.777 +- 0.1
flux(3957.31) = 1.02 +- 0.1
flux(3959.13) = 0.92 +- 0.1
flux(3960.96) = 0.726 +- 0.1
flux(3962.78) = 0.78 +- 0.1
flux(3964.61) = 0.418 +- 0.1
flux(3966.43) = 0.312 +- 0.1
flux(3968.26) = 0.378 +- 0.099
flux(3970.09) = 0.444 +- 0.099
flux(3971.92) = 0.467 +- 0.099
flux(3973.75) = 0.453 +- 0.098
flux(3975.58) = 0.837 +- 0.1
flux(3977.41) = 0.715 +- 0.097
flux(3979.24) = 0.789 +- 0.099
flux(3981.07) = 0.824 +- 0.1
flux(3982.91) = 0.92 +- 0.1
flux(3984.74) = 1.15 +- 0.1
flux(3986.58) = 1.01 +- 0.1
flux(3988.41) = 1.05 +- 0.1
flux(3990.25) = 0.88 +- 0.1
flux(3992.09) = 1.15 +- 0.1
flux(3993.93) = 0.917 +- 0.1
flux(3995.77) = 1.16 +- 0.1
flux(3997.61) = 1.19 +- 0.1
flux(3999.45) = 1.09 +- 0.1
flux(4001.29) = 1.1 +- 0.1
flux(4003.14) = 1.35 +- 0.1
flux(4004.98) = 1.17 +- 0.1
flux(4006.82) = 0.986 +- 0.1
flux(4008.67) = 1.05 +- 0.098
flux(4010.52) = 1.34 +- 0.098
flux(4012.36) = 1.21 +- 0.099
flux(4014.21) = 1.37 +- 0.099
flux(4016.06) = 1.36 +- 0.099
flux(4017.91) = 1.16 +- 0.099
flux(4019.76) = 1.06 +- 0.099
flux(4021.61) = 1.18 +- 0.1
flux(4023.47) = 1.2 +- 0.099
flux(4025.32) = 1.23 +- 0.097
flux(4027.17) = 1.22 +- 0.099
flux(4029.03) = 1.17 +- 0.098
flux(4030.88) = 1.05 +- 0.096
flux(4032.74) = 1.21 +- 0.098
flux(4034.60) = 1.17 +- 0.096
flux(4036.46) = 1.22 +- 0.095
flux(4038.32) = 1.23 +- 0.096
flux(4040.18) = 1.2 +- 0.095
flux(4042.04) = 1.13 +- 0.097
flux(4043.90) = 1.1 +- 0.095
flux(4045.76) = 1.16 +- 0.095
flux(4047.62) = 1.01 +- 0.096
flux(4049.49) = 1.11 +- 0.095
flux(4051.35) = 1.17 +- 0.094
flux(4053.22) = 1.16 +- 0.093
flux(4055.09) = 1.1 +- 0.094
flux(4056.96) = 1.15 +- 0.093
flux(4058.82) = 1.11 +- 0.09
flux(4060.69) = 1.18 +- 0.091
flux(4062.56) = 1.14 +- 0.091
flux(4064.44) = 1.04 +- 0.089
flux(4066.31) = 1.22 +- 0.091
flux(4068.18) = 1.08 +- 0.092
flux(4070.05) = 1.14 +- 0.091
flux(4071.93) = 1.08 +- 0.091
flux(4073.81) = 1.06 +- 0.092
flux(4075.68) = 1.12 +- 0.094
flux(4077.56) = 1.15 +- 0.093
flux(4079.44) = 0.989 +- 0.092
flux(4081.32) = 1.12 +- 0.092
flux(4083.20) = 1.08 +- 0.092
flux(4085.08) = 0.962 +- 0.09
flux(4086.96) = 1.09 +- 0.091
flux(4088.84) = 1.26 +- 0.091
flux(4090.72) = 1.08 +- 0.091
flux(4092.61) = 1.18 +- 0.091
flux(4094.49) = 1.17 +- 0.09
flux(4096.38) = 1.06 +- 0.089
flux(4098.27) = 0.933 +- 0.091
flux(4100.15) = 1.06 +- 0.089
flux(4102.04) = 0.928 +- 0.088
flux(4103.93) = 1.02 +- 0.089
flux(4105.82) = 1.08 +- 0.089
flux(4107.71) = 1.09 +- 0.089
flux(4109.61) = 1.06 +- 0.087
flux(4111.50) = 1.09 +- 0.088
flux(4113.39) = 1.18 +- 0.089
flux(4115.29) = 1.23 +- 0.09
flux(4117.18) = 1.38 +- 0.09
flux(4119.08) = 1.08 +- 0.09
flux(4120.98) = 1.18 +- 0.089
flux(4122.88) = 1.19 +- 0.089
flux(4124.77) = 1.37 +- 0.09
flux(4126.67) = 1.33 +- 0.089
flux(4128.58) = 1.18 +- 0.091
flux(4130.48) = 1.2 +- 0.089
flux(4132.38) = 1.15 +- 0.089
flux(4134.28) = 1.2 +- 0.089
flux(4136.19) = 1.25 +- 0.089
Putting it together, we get 1.50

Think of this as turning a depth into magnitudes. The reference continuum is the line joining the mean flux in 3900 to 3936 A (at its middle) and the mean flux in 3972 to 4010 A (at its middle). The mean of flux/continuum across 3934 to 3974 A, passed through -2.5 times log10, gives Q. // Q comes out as 0.27 mag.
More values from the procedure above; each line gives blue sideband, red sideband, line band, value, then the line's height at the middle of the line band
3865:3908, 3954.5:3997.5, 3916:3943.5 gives 0.22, 0.811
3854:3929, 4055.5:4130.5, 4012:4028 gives -0.19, 1.03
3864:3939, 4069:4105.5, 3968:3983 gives 0.37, 0.907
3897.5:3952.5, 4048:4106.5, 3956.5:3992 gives 0.19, 0.893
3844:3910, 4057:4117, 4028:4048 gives -0.12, 1.04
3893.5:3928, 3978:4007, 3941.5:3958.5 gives 0.11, 0.965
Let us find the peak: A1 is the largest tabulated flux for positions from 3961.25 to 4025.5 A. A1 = 1.37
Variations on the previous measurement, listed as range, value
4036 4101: 1.26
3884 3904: 0.991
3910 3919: 1.11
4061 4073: 1.22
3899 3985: 1.15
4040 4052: 1.2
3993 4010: 1.35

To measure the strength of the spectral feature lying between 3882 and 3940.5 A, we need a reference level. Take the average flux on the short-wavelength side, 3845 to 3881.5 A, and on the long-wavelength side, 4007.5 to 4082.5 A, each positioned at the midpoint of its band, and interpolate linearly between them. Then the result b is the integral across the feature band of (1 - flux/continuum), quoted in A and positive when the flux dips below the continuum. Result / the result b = 9.2 A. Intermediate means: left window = 0.838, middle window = 0.772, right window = 1.15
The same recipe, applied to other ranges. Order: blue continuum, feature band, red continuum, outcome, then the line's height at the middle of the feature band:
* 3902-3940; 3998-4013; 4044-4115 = -3.43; 0.946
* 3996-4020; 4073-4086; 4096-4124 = 0.72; 1.13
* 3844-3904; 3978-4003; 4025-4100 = -0.41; 1.01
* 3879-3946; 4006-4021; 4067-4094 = -3.45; 0.97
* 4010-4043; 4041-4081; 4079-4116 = 1.08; 1.15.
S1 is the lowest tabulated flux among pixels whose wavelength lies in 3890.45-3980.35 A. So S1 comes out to 0.187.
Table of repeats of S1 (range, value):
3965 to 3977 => 0.312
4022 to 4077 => 1.01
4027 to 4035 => 1.05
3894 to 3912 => 0.657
